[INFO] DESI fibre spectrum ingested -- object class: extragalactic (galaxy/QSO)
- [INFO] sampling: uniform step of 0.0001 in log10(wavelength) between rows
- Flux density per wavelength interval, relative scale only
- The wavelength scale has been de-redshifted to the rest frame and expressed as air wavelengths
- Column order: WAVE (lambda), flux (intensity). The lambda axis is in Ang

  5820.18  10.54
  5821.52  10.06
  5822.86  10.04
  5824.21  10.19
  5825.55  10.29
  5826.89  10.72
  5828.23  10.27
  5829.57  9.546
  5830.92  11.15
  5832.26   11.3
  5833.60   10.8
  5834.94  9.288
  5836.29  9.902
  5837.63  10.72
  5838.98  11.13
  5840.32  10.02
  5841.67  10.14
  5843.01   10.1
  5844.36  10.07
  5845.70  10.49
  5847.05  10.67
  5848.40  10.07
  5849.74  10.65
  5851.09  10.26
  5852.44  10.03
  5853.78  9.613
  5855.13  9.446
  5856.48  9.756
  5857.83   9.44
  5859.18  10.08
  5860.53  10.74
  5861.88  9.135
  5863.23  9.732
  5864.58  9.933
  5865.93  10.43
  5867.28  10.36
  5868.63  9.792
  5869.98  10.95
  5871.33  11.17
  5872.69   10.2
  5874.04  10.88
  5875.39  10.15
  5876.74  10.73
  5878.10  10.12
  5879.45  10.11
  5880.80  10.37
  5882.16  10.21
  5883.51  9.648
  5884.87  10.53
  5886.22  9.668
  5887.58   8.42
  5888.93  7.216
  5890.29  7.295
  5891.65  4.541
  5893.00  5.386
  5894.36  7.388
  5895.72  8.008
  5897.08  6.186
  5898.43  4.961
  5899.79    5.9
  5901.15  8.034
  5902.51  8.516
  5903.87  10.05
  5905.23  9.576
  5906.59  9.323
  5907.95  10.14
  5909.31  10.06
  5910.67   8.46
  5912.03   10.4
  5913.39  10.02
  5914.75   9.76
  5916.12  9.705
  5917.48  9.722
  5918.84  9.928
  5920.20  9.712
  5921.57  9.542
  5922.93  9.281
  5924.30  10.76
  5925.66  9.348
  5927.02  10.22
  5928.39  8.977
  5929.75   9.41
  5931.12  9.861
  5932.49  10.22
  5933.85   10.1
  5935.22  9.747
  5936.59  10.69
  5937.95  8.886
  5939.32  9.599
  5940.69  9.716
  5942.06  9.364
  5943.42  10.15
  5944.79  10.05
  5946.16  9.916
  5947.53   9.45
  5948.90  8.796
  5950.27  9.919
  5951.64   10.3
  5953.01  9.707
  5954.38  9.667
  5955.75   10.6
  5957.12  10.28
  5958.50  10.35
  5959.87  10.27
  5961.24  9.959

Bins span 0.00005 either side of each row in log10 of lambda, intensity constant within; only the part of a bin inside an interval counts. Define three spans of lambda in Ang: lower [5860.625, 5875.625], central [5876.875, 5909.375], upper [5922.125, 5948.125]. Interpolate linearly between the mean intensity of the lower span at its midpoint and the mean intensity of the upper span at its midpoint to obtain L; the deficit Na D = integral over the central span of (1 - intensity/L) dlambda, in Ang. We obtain 5.4 Ang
